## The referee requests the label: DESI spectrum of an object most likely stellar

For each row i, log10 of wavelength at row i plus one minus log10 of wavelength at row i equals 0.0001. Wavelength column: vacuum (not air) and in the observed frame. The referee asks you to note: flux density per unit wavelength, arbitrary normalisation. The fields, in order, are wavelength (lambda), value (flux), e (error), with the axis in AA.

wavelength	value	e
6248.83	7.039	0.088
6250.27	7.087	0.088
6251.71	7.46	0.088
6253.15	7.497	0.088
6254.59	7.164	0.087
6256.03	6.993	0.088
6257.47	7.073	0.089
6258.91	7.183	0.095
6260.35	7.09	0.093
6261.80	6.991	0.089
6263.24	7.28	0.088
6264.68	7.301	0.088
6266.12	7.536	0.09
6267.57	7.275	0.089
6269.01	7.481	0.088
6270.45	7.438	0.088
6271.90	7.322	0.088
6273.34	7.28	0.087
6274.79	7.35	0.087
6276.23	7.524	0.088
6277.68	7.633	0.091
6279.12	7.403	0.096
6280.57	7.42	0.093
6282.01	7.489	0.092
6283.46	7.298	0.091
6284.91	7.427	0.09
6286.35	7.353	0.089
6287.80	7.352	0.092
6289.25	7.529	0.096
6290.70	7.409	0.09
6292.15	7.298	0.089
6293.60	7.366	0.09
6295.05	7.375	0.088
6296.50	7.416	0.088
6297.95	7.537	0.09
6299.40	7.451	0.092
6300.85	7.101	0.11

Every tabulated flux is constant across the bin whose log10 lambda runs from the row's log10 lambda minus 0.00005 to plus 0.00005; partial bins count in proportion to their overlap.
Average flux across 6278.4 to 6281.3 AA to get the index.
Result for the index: 7.43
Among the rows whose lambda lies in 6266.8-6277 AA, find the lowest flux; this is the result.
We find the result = 7.275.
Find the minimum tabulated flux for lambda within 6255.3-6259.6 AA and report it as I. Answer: 6.993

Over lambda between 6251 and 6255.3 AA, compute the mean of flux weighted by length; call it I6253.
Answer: 7.37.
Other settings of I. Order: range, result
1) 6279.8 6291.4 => 7.298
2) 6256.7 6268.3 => 6.991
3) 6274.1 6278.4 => 7.35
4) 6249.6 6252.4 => 7.087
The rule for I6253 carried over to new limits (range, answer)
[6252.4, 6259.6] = 7.18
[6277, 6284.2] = 7.45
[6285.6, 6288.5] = 7.37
